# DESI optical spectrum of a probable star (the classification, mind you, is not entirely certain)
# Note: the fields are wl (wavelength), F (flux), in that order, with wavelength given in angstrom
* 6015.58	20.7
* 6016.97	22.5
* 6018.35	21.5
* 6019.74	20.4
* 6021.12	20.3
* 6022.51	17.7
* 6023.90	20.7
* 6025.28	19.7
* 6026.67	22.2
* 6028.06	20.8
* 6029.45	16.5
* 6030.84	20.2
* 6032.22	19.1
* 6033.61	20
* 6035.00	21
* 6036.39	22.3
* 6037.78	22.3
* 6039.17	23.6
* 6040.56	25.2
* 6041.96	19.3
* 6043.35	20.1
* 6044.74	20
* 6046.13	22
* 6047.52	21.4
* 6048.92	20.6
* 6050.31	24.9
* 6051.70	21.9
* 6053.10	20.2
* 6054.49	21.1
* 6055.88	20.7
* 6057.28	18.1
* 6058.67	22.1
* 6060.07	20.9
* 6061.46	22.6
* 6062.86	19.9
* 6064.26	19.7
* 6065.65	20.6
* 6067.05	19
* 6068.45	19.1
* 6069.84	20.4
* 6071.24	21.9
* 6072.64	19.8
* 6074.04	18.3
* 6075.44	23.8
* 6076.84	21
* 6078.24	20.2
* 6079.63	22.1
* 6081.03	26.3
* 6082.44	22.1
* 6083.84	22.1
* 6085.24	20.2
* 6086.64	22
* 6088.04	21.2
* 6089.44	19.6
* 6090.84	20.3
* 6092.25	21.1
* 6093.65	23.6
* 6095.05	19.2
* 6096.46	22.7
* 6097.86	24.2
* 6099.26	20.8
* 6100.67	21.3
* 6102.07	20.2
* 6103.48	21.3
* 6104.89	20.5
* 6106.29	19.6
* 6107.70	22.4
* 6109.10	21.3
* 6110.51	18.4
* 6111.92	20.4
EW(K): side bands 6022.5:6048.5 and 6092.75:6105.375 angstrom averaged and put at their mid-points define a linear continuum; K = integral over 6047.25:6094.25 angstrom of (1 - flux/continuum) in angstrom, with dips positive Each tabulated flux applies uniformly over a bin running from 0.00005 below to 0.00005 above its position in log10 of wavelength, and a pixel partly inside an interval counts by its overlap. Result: 0.2 angstrom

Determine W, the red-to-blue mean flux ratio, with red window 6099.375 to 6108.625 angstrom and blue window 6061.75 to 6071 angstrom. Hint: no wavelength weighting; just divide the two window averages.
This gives 1.04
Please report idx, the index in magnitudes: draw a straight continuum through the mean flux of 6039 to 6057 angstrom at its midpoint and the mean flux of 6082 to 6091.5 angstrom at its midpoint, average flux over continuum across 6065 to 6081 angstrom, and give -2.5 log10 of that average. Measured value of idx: 0.02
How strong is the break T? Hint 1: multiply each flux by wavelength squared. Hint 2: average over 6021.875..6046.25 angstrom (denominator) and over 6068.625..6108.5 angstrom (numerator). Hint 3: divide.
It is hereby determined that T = 1.1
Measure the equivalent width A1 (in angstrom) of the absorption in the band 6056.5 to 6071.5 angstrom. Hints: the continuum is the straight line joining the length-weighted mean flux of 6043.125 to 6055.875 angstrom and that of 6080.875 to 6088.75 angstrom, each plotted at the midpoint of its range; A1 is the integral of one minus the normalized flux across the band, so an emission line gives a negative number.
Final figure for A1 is 0.9 angstrom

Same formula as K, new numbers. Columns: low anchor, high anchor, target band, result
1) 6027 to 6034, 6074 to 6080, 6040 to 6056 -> -1.02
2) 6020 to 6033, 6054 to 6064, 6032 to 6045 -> -0.86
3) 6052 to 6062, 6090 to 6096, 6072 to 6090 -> -0.40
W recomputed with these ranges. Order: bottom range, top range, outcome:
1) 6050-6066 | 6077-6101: 1.03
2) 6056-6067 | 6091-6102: 1.06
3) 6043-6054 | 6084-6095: 0.98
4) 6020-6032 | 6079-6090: 1.11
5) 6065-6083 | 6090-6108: 1.01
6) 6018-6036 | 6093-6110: 1.07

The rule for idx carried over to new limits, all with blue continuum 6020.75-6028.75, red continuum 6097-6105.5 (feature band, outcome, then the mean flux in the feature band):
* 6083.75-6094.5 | 0.00 mag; 21.2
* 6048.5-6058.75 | -0.03 mag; 21.2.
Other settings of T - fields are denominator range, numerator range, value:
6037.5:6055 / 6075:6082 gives 1.05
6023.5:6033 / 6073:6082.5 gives 1.12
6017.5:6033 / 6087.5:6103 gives 1.09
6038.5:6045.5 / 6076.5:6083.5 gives 1.05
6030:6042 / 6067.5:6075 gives 0.94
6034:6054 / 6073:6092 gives 1.00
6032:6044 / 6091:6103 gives 1.02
